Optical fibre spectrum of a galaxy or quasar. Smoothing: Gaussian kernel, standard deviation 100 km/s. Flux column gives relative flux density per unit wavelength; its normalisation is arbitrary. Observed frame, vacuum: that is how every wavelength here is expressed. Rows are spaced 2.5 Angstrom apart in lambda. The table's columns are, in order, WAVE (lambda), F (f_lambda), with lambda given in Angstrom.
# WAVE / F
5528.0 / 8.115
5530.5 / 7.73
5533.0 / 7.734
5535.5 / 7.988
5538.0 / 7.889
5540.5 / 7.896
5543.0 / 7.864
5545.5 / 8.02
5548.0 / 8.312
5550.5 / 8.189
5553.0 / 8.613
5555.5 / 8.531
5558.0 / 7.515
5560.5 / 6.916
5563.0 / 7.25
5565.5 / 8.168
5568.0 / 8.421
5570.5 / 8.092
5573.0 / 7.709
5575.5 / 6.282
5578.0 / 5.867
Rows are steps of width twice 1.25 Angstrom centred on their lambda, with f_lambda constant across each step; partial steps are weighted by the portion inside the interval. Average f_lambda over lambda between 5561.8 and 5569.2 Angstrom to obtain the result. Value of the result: 7.95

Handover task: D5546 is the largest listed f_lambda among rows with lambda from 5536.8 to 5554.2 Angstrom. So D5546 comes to 8.613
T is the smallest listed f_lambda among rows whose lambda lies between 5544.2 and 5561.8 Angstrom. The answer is 6.916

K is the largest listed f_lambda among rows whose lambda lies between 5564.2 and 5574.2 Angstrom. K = 8.421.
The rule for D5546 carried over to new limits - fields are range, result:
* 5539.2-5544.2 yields 7.896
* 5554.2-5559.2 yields 8.531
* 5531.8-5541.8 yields 7.988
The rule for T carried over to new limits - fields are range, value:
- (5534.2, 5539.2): 7.889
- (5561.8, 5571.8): 7.25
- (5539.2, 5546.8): 7.864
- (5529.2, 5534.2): 7.73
